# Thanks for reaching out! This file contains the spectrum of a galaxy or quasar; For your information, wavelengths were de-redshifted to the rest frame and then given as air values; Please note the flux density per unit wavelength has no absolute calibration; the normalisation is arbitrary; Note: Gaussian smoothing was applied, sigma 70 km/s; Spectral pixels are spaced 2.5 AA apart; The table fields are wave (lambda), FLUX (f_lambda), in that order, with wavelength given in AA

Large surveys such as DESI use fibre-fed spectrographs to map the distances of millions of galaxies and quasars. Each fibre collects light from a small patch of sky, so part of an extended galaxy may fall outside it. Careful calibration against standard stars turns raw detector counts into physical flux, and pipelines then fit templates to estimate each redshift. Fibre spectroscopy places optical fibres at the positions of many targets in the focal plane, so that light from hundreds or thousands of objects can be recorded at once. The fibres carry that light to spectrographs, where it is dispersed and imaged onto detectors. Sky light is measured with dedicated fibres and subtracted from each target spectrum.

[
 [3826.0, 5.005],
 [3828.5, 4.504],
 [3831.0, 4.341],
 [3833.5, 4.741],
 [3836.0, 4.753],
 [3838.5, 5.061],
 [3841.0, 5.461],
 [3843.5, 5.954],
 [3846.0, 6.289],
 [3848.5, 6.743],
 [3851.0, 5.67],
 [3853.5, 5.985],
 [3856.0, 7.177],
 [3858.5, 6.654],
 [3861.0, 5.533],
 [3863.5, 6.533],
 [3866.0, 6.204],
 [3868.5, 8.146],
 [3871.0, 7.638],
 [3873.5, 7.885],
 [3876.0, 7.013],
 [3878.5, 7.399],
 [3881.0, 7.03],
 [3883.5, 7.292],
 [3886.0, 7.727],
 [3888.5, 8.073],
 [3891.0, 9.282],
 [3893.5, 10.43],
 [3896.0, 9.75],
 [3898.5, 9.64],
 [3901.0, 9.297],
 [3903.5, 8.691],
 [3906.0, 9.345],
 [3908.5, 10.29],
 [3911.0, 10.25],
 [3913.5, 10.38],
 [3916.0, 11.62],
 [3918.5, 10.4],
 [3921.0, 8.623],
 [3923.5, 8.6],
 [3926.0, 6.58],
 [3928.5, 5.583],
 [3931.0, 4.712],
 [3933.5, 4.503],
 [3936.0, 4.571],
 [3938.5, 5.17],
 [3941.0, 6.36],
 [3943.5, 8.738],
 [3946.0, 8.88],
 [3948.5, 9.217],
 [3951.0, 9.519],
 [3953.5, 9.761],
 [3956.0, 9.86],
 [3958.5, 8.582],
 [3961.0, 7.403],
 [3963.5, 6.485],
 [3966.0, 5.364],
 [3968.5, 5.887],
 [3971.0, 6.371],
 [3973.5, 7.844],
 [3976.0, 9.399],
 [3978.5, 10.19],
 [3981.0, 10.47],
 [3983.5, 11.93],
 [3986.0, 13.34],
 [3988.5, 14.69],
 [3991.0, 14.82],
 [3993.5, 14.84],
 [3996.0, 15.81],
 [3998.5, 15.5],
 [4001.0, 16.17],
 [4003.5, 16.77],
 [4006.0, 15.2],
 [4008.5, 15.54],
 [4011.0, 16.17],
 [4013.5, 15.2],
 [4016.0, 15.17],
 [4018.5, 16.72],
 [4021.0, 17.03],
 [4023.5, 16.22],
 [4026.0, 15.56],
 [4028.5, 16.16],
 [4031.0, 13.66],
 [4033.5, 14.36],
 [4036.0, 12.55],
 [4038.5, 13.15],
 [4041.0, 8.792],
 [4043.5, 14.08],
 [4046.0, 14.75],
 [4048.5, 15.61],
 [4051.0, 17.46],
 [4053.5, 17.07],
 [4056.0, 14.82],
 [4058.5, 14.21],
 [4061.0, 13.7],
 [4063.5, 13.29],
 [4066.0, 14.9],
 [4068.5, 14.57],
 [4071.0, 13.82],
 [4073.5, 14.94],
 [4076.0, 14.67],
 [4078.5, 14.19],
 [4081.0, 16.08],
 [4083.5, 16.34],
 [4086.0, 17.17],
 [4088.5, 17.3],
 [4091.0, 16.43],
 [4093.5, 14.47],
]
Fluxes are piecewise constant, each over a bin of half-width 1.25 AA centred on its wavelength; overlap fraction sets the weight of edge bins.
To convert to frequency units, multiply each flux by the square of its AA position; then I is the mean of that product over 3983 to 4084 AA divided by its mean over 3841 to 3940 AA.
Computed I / 2.1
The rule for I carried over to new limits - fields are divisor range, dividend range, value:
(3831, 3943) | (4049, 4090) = 2.27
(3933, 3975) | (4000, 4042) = 2.10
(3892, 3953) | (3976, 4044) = 1.79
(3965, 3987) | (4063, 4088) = 1.77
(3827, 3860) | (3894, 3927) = 1.75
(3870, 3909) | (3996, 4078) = 1.89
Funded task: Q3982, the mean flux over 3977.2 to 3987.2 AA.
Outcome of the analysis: 11.5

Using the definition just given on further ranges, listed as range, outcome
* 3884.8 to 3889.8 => 7.92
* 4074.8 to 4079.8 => 14.4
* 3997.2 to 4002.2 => 15.8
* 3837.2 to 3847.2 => 5.68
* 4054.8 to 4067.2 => 14.2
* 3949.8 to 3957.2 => 9.71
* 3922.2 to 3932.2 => 6.39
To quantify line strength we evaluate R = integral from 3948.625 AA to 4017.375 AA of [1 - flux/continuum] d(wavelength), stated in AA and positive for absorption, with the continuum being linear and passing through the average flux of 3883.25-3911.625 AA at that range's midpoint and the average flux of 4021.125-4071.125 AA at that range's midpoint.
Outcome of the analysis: 3.6 AA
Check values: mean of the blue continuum 9.21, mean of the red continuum 14.5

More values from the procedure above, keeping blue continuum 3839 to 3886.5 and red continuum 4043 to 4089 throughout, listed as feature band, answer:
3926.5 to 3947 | 7.9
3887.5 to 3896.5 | -1.6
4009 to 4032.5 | -4.3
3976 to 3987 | 0.4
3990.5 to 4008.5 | -4.6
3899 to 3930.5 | -0.8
